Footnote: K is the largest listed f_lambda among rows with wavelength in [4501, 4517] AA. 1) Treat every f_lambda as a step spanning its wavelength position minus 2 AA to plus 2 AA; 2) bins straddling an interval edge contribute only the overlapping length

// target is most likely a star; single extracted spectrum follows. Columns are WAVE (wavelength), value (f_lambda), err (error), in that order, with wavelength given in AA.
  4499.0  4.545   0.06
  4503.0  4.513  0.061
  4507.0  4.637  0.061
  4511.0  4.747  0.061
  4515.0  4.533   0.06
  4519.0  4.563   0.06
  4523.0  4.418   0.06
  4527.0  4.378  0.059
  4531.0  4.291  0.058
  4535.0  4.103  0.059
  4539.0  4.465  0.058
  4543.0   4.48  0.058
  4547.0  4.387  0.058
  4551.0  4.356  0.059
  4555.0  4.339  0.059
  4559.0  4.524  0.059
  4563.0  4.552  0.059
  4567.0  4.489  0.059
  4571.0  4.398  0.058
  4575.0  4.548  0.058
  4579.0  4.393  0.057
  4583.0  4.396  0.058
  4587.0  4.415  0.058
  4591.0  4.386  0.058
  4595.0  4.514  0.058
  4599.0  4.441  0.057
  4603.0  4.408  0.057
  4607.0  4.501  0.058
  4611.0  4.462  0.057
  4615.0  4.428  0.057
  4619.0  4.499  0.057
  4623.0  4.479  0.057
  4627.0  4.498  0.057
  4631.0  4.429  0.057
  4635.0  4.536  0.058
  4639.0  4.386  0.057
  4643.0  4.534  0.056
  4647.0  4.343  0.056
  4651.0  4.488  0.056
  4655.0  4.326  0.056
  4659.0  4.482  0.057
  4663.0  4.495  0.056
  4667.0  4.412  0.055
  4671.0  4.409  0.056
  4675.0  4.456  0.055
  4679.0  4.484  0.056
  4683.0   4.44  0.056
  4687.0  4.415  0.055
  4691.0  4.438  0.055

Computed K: 4.747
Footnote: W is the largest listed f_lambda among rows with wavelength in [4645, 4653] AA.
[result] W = 4.488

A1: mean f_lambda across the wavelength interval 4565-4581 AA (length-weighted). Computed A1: 4.46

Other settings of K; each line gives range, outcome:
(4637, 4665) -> 4.534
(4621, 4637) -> 4.536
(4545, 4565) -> 4.552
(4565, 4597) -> 4.548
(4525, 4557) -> 4.48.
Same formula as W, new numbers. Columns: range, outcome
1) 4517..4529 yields 4.563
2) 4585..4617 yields 4.514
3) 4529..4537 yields 4.291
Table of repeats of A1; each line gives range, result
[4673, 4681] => 4.47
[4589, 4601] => 4.45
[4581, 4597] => 4.43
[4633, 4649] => 4.45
